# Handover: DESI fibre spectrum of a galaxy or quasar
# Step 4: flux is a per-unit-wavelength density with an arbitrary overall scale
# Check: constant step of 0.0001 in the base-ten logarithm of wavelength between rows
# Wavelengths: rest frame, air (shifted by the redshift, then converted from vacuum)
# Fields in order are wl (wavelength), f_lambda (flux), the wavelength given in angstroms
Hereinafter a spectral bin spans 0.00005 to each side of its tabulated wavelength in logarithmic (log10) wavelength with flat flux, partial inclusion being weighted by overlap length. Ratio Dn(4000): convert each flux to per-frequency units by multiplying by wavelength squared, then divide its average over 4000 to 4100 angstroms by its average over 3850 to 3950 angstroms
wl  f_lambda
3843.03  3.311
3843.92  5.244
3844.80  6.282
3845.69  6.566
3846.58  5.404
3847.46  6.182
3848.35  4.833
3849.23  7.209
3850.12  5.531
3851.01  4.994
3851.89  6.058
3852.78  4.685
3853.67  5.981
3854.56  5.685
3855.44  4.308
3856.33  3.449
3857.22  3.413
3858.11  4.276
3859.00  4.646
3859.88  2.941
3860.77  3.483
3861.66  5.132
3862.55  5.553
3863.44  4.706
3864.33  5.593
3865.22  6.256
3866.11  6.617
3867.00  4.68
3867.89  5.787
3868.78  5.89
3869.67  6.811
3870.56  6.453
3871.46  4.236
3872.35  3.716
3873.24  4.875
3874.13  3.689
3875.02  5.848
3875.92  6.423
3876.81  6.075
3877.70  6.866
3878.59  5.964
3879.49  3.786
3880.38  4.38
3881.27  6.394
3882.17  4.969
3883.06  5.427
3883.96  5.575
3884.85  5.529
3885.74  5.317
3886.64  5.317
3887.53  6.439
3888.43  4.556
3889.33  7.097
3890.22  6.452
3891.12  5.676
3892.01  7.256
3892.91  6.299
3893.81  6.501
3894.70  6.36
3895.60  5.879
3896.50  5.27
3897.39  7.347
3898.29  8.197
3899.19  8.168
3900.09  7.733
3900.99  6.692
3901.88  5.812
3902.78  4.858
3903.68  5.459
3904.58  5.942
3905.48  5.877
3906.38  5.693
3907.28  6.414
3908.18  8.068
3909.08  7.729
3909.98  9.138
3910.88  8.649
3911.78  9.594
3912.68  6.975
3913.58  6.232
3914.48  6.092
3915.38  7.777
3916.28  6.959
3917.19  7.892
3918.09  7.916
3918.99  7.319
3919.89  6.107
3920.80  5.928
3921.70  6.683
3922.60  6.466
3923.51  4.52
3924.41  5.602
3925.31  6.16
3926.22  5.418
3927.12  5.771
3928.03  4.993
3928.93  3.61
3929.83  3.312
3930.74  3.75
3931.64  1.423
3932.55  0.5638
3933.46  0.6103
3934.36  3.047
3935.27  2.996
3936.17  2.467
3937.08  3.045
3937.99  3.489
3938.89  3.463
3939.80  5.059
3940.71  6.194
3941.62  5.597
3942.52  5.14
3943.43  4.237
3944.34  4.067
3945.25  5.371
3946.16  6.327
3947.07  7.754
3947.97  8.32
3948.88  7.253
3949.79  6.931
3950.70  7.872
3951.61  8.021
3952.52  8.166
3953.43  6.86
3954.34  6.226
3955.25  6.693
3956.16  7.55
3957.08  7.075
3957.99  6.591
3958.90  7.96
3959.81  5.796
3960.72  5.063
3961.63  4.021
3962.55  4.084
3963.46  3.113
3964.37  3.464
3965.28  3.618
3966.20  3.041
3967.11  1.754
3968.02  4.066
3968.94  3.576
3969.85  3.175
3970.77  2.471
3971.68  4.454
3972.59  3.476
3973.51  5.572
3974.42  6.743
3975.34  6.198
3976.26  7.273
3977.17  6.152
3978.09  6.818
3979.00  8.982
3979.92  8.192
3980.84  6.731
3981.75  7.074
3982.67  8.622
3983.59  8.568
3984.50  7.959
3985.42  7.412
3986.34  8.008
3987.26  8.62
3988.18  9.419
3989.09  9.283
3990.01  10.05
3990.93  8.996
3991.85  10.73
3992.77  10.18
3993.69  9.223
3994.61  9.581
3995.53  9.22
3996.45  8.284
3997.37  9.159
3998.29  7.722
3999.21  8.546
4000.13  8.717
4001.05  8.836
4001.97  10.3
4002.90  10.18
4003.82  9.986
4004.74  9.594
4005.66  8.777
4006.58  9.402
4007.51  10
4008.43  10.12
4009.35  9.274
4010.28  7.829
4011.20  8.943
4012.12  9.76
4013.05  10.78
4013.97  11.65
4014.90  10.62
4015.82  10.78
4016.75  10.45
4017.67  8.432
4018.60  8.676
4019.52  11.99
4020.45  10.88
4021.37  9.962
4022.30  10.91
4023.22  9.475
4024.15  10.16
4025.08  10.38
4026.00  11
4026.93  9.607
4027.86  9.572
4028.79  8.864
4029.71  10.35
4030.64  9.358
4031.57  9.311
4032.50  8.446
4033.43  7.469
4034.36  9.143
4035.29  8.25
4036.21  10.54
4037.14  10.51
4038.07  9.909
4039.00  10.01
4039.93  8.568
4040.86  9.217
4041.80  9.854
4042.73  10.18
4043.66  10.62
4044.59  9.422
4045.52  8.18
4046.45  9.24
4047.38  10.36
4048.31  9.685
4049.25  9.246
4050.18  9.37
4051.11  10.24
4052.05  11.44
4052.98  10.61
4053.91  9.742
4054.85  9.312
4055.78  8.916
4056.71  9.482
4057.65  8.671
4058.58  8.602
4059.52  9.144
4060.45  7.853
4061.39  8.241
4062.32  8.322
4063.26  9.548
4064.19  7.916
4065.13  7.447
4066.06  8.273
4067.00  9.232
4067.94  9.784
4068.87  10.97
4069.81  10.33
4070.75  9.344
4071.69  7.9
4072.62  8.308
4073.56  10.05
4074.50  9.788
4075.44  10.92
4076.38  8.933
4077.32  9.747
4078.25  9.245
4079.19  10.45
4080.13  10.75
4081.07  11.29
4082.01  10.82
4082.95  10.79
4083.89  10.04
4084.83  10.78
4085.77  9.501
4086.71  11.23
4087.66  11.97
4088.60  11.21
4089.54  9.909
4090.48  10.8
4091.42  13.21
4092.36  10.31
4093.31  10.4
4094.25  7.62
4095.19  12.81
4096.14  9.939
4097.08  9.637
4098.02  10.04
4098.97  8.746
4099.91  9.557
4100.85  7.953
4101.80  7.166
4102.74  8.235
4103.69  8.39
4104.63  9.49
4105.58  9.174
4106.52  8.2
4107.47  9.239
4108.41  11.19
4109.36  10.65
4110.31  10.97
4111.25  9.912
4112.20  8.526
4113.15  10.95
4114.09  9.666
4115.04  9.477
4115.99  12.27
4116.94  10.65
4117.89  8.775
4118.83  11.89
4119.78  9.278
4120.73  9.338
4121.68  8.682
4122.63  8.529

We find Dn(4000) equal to 1.9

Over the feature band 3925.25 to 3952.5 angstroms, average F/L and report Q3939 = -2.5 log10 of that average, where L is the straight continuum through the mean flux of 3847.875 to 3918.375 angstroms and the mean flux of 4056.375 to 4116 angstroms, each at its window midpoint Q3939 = 0.41 mag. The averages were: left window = 5.93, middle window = 4.78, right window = 9.69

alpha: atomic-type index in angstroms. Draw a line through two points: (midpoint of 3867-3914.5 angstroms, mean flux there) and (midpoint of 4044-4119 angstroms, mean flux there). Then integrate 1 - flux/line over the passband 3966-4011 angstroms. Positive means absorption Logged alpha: 1.6 angstroms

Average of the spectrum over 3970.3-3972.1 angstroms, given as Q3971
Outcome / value 3.44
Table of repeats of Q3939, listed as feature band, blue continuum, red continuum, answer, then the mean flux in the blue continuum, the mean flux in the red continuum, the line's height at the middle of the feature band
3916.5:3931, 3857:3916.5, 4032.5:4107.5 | 0.163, 5.98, 9.59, 6.71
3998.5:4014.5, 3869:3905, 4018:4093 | -0.109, 5.89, 9.75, 8.63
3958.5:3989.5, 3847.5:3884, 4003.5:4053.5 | 0.371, 5.21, 9.77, 8.24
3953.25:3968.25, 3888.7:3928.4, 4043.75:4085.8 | 0.432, 6.65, 9.53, 7.61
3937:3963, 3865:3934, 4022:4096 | 0.177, 5.89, 9.74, 7.11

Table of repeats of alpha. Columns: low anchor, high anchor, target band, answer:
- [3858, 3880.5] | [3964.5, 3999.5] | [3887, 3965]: 2.5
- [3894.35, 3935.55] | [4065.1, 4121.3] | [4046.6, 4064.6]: -0.5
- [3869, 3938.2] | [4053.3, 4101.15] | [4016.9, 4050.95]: -3.6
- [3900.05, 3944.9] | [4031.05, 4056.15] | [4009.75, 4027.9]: -2.9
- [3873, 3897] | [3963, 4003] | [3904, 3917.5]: -2.6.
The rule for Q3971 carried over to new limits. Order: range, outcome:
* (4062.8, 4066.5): 8.31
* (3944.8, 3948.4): 6.95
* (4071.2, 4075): 9.03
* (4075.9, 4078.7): 9.33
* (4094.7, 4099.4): 10.2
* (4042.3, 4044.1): 10.4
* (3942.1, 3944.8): 4.46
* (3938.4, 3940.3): 4.29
